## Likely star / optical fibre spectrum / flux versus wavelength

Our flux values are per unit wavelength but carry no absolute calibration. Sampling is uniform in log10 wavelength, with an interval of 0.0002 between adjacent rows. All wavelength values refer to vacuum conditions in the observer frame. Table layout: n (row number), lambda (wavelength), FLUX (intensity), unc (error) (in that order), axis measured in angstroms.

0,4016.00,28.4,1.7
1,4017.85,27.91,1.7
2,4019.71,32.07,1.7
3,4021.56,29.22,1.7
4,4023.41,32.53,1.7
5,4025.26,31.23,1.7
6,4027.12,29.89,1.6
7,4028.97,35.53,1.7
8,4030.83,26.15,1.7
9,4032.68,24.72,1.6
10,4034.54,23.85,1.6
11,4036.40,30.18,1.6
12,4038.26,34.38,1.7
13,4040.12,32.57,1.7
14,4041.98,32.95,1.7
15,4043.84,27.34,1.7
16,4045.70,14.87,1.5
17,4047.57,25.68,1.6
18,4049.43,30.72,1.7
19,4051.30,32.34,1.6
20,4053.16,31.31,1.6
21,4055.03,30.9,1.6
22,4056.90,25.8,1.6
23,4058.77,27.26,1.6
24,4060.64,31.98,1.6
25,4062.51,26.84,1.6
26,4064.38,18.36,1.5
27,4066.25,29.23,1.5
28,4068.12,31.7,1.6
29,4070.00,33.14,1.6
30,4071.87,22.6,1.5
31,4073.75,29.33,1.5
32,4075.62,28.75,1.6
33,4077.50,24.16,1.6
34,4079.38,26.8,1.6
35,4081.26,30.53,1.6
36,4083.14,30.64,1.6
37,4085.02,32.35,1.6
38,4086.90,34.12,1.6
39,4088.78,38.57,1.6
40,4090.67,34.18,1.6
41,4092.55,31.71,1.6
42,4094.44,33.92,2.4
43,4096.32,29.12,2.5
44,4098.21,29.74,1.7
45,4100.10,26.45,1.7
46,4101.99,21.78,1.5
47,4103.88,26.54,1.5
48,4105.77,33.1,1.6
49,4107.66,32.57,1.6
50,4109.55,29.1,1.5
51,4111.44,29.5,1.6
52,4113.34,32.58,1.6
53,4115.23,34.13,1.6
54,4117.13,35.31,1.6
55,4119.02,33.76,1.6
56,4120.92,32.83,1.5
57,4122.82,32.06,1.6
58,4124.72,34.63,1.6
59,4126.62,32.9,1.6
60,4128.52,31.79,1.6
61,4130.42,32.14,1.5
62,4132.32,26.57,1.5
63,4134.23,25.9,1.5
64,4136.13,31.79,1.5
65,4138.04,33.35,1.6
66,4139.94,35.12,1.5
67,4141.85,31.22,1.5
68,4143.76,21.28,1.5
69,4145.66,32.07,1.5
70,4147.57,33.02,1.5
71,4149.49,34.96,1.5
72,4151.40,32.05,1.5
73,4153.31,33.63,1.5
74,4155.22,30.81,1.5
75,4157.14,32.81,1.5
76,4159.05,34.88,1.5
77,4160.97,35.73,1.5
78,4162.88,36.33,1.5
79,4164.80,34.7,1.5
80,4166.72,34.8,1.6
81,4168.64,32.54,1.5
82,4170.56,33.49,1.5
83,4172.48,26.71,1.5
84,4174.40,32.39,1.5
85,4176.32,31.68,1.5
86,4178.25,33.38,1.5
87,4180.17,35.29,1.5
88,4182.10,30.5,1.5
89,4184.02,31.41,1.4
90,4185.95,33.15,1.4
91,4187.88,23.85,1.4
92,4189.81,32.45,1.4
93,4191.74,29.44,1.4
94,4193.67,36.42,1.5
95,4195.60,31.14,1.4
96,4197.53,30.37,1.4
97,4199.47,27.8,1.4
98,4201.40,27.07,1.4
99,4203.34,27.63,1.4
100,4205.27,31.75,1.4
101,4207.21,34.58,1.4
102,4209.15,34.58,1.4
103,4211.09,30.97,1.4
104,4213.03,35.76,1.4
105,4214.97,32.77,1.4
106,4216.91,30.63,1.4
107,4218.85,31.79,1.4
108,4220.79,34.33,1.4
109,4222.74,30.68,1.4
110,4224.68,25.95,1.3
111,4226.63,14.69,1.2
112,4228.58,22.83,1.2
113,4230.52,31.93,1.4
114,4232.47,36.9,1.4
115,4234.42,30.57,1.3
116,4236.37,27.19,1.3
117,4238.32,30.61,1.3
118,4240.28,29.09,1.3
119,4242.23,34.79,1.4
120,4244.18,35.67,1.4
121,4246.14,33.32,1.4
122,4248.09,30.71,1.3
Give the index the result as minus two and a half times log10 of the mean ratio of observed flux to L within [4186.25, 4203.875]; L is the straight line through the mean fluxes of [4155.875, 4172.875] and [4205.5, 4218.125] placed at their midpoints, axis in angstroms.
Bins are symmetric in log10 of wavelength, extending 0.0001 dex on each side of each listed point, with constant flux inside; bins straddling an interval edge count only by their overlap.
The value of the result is 0.12 mag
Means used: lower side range 33.7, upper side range 33.1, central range 29.7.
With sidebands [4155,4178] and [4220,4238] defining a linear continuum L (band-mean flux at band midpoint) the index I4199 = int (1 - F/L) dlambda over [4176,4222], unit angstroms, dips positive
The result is -1.5 angstroms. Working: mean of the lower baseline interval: 33.1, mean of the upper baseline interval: 28.4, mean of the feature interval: 31.6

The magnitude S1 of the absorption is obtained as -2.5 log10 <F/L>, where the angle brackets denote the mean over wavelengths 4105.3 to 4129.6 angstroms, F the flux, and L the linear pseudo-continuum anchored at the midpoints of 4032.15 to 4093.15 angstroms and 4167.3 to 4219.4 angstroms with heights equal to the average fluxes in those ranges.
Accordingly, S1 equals -0.087 mag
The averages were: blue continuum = 29.1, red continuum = 31.5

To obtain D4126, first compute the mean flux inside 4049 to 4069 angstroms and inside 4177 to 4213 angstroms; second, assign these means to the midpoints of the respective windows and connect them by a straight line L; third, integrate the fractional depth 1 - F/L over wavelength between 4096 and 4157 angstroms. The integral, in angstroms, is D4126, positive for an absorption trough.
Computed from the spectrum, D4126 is -2.09 angstroms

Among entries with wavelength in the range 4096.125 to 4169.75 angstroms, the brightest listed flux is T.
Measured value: 36.33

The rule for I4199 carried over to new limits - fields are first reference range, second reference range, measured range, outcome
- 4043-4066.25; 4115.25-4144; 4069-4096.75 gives -1.80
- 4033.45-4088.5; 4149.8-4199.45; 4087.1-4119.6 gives -1.35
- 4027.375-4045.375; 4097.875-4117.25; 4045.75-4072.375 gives 1.25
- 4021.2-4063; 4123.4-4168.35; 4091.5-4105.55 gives 0.94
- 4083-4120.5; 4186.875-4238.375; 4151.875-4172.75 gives -1.85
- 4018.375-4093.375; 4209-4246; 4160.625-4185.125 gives -2.20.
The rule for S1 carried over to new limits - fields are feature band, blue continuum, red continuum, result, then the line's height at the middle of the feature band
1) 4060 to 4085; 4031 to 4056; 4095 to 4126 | 0.054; 29.5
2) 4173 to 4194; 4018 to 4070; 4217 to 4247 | -0.065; 29.7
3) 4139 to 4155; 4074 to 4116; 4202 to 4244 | -0.040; 30.5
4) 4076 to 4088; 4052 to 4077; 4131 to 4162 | -0.033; 28.9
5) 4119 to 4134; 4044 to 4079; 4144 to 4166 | -0.005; 31.6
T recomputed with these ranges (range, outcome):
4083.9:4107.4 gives 38.57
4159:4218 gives 36.42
